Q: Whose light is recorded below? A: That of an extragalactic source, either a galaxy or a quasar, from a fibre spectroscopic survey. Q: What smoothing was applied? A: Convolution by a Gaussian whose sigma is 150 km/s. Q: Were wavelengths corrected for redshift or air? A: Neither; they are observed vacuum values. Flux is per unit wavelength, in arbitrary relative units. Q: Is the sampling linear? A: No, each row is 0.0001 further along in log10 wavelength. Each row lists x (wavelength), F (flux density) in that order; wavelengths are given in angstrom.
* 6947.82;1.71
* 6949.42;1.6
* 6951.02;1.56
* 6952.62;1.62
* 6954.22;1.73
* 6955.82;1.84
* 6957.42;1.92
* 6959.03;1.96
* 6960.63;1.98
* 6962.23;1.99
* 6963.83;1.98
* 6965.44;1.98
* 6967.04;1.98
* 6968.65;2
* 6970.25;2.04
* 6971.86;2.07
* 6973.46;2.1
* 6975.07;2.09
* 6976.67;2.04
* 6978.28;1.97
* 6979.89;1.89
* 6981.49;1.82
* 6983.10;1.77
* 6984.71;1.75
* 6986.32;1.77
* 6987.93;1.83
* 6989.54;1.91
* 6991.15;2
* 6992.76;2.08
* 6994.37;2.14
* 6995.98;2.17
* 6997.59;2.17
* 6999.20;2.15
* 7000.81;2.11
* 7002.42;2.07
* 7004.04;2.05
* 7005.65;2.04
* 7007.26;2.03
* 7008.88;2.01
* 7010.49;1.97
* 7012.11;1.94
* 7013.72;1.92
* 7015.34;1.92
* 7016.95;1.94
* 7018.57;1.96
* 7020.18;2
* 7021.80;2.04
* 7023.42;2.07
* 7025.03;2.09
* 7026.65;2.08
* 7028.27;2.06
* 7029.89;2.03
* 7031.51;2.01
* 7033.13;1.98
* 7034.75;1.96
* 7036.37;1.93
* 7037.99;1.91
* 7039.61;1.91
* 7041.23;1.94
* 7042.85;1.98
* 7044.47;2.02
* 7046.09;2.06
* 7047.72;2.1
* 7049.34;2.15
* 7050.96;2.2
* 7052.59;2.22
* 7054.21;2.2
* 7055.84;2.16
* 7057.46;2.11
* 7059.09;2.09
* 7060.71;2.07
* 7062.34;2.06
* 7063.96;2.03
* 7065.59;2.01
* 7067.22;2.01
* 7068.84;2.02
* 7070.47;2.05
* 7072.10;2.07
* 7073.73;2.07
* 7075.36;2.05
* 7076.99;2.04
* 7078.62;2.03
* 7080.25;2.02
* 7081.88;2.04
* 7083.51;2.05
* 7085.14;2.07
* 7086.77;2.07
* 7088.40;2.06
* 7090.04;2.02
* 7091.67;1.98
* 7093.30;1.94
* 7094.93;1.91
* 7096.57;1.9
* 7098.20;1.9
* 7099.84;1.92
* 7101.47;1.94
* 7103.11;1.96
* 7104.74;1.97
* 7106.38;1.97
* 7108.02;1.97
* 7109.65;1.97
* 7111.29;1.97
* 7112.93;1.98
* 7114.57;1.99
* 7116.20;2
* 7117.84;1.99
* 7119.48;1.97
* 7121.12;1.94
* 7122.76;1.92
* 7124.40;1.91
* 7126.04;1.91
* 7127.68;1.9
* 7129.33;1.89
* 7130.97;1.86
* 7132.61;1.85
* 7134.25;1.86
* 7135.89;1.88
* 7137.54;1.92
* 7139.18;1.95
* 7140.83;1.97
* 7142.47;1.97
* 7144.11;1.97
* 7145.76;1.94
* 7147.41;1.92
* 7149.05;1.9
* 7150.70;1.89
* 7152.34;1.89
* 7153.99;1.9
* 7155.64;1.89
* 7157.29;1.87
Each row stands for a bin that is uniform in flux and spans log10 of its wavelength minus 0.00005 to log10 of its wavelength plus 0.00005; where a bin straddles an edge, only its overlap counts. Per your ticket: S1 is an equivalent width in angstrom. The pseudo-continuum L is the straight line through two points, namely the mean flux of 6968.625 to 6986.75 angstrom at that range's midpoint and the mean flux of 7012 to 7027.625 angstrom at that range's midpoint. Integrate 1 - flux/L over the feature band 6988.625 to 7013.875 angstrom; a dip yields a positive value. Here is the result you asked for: -0.96 angstrom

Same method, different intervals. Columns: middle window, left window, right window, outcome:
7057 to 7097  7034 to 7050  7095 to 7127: -1.2 angstrom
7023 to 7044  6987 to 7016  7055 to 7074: 0.5 angstrom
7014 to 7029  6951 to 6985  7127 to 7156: -0.7 angstrom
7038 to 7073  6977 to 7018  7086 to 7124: -1.7 angstrom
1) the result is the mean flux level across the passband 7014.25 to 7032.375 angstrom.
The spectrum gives 2.02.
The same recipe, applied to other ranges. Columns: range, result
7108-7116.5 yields 1.98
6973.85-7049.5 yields 2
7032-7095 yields 2.04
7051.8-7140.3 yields 1.99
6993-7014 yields 2.06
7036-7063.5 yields 2.07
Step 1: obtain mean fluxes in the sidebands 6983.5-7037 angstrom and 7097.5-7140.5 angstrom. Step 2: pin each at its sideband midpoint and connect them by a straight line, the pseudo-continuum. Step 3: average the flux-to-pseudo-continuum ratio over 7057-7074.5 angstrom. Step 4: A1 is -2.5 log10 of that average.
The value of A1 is -0.05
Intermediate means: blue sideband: 2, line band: 2.05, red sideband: 1.93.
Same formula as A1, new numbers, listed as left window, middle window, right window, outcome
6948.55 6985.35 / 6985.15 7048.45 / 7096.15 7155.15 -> -0.05 mag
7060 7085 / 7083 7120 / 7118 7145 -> 0.00 mag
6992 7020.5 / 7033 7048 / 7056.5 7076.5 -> 0.04 mag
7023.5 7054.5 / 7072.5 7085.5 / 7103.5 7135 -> -0.03 mag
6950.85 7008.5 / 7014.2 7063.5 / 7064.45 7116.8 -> -0.03 mag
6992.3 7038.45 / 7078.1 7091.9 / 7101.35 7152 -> -0.04 mag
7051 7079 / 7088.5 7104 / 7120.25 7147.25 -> 0.03 mag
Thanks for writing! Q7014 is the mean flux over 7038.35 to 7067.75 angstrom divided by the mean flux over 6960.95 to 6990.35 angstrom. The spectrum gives 1.07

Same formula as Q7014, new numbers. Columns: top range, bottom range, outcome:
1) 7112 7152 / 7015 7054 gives 0.95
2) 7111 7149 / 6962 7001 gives 0.97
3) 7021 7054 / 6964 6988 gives 1.05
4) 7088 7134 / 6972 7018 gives 0.98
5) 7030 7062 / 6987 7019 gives 1.02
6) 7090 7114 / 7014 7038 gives 0.98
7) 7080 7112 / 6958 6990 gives 1.02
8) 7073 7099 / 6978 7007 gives 1.01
